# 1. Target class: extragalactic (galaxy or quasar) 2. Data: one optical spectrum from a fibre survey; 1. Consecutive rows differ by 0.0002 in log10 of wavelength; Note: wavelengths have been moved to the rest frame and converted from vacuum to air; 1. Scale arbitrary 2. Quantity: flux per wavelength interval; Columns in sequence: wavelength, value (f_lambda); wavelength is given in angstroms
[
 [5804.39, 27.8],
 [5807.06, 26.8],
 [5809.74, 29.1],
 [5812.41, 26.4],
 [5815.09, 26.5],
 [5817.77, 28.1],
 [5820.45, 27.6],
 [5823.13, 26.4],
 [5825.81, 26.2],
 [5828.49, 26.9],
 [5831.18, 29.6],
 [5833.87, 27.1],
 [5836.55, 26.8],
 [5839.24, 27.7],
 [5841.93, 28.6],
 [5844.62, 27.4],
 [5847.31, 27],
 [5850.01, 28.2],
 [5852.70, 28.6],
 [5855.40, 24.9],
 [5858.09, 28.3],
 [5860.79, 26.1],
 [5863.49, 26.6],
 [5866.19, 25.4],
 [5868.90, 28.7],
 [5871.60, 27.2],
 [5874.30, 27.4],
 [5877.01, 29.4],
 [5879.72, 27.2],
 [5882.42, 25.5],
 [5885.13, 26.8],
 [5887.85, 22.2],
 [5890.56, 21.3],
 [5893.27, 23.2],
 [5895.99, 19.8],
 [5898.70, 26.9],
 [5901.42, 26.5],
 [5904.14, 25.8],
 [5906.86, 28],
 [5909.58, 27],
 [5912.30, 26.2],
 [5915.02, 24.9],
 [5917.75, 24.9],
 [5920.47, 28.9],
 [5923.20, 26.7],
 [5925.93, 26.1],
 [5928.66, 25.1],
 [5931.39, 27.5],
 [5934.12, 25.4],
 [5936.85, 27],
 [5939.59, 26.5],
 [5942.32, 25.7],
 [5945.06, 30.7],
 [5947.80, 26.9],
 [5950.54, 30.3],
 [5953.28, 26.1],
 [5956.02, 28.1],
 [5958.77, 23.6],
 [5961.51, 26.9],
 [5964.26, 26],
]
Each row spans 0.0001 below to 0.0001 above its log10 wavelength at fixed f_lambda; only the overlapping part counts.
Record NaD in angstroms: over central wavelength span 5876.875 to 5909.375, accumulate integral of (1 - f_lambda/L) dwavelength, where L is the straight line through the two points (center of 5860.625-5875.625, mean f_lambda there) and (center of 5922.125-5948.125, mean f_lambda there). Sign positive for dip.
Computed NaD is 2.1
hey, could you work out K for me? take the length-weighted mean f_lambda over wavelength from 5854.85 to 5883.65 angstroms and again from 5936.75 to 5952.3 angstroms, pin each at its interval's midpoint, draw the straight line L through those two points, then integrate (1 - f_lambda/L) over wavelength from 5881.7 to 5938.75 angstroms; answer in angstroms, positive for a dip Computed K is 4.1 angstroms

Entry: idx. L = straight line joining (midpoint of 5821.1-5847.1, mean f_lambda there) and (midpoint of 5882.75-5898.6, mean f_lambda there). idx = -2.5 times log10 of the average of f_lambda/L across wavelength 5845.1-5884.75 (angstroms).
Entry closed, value -0.09 mag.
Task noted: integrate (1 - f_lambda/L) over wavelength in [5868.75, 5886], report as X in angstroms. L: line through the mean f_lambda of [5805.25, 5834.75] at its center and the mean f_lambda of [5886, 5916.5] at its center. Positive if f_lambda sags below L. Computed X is -1.27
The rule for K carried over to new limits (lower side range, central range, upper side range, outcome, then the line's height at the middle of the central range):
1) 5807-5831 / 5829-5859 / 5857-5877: -0.42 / 27.2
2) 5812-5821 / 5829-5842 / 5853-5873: -0.38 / 27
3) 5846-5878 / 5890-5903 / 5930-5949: 1.67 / 27.2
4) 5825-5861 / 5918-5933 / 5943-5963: 0.41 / 27.4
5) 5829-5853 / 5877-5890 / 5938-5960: 0.95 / 27.6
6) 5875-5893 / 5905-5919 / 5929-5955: 0.04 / 26.3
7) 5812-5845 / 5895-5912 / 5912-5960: 0.68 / 26.9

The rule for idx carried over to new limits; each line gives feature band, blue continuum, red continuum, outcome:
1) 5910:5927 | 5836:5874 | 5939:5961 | 0.04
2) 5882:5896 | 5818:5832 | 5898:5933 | 0.15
